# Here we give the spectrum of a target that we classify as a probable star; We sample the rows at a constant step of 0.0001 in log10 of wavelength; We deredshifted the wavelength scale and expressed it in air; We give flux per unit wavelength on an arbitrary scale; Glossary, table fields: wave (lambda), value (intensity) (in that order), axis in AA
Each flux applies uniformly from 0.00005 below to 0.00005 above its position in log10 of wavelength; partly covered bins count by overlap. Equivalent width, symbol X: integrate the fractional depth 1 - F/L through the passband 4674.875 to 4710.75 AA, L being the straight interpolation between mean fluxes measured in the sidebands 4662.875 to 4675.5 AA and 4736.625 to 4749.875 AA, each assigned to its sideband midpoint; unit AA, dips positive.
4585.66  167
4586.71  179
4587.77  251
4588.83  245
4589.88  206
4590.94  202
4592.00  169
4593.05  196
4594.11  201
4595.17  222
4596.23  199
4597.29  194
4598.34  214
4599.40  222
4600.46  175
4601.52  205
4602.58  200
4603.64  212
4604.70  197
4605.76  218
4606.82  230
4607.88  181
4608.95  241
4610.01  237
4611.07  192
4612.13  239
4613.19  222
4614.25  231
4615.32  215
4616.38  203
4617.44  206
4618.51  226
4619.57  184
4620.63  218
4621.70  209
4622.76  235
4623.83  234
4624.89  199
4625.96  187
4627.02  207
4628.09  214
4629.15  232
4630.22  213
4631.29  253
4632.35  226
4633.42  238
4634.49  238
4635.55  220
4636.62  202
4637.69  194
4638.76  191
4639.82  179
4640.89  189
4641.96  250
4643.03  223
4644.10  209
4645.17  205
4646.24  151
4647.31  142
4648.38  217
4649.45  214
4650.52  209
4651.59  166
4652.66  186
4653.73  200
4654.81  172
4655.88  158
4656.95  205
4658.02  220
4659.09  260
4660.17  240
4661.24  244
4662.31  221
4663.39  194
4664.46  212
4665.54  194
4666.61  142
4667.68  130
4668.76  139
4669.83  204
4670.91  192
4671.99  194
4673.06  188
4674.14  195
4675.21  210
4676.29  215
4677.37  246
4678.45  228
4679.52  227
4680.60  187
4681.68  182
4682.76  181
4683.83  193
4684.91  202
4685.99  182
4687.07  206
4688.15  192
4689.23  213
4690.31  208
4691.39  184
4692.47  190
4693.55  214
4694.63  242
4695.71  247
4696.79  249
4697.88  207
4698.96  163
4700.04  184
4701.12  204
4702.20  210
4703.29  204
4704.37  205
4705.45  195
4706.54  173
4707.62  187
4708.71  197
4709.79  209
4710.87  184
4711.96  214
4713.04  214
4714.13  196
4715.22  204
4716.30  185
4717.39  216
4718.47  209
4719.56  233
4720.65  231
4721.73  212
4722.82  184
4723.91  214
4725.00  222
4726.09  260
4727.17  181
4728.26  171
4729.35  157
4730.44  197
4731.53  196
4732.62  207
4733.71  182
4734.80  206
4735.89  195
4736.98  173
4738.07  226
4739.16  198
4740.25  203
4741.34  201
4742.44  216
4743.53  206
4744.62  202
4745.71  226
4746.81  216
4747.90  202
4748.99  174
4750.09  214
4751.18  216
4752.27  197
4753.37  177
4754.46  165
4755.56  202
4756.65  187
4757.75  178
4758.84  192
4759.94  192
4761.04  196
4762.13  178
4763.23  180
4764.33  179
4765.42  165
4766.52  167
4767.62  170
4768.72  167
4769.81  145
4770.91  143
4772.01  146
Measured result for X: -2.8 AA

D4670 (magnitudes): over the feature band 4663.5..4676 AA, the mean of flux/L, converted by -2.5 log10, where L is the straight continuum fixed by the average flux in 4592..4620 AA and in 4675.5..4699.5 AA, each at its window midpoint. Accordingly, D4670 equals 0.138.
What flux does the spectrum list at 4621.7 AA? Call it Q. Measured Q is 209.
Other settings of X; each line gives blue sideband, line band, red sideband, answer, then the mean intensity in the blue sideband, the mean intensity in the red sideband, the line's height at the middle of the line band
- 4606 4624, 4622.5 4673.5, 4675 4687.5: 2.1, 217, 205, 211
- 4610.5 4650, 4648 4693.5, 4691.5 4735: 1.9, 211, 204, 207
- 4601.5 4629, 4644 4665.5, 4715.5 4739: 0.9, 214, 203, 210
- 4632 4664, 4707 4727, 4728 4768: -1.3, 205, 192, 196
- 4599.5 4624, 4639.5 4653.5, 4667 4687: 0.5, 213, 194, 203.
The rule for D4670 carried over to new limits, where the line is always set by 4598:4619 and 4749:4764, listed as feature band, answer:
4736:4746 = -0.07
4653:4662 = -0.04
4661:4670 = 0.11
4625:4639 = -0.04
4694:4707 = -0.05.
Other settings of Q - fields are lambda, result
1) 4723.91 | 214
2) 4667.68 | 130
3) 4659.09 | 260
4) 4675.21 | 210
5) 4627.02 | 207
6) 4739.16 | 198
